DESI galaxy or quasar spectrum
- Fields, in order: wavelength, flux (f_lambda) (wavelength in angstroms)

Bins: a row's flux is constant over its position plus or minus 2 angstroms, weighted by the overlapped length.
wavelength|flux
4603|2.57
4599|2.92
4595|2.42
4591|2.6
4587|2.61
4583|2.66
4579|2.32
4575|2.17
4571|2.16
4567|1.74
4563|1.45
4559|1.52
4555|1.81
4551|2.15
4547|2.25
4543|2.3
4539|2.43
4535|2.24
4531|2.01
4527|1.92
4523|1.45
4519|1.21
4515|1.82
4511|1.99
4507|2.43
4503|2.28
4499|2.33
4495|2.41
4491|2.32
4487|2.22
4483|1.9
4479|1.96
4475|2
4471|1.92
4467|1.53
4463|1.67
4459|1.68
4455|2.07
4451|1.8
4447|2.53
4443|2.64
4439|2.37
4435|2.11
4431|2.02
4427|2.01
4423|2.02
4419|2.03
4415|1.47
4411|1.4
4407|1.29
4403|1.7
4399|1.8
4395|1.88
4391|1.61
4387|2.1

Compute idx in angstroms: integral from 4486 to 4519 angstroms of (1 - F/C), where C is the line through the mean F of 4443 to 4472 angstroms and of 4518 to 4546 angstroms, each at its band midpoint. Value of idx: -3.4 angstroms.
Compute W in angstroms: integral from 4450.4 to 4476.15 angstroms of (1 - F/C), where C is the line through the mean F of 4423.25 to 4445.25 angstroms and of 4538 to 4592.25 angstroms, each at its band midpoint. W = 4.64 angstroms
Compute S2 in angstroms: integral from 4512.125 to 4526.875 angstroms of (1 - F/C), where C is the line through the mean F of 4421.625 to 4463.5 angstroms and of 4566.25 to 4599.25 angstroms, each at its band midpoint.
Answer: 4.47 angstroms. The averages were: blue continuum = 2.1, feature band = 1.58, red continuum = 2.4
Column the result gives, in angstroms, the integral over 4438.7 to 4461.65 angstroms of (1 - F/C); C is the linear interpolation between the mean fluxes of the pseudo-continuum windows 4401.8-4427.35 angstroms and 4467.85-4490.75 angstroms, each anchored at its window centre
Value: -3.7 angstroms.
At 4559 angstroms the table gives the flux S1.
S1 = 1.52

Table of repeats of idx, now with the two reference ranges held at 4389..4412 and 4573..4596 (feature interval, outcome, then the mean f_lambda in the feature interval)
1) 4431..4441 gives -2.30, 2.2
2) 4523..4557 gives 2.46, 2.1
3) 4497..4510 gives -1.39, 2.32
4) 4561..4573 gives 3.04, 1.78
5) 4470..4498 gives -1.56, 2.12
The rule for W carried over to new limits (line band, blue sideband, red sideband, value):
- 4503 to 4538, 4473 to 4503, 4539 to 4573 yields 2.4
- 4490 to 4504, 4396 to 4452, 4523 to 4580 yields -2.5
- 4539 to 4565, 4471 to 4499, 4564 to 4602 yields 3.9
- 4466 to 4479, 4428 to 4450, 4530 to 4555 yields 2.3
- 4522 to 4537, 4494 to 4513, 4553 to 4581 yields 1.3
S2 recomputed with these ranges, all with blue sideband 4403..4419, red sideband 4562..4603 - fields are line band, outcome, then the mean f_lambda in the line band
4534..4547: -1.1 angstroms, 2.32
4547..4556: 0.5 angstroms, 2.06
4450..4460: -0.9 angstroms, 1.87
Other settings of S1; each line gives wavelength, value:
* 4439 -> 2.37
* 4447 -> 2.53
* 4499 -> 2.33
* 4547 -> 2.25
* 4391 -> 1.61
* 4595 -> 2.42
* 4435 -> 2.11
